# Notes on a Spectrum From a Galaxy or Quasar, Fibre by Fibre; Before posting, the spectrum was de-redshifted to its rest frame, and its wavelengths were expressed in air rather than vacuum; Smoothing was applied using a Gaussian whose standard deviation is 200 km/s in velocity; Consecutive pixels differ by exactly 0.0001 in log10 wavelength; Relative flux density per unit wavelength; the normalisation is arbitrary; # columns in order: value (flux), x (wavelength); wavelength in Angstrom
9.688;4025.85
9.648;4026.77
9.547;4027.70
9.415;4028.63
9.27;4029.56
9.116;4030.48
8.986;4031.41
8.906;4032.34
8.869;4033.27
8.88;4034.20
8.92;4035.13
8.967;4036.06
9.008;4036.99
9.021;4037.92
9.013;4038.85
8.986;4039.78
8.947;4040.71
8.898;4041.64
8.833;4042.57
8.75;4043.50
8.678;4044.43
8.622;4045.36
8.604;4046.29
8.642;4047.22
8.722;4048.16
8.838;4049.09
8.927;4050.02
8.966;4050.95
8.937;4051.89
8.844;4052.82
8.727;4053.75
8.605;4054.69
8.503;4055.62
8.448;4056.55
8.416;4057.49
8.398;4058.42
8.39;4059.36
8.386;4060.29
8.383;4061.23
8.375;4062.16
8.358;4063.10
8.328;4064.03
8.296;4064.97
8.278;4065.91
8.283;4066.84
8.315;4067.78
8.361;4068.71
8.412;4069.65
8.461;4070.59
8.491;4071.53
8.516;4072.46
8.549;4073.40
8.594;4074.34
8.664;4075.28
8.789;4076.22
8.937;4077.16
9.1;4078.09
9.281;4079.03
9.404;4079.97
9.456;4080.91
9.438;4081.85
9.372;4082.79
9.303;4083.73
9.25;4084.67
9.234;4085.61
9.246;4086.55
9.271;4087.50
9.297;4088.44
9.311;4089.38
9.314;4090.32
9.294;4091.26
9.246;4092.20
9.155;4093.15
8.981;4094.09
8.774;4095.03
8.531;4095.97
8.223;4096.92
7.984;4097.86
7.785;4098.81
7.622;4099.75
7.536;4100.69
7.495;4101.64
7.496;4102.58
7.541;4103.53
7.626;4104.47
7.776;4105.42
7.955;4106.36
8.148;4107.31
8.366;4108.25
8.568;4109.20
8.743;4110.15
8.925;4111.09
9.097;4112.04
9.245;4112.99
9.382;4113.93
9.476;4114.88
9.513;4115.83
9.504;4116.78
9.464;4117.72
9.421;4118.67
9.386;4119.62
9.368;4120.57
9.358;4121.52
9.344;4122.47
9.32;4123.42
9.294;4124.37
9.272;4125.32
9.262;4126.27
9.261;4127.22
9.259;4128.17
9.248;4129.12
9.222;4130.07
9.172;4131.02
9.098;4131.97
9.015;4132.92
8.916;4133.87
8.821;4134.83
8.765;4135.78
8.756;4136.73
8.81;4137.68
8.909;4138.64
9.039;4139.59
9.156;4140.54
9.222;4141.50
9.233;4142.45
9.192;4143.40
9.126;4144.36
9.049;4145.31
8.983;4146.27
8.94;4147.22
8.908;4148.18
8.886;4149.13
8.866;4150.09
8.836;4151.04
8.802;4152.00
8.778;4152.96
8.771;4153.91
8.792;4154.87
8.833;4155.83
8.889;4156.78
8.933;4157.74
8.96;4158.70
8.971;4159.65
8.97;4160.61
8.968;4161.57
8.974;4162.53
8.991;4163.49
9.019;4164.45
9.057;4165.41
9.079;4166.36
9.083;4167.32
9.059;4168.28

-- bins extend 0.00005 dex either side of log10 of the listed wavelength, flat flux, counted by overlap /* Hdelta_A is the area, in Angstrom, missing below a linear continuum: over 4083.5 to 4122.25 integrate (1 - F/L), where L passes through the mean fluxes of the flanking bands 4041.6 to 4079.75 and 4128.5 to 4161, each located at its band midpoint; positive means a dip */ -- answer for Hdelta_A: 0.1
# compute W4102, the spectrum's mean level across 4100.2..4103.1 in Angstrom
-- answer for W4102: 7.5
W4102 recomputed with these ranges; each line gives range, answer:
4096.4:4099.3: 7.99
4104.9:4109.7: 8.15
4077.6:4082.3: 9.35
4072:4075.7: 8.57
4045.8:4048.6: 8.64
